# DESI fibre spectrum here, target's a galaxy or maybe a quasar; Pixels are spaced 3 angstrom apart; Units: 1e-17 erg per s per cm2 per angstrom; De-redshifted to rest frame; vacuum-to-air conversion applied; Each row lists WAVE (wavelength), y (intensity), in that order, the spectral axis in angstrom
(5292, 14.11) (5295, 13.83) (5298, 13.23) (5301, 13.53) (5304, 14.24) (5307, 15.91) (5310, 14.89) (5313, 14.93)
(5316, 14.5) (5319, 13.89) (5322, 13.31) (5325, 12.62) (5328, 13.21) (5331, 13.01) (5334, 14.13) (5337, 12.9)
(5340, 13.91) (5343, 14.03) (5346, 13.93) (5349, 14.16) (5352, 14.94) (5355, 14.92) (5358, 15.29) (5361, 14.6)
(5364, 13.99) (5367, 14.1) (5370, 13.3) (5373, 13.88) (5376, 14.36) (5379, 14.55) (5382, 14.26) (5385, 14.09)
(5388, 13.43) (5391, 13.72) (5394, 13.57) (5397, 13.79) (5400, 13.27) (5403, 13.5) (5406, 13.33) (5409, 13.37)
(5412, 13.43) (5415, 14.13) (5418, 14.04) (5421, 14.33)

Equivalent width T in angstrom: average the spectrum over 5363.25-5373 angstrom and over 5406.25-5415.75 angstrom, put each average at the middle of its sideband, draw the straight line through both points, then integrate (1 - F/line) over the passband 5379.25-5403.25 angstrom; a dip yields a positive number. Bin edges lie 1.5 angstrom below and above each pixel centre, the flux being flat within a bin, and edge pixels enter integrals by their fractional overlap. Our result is -0.2 angstrom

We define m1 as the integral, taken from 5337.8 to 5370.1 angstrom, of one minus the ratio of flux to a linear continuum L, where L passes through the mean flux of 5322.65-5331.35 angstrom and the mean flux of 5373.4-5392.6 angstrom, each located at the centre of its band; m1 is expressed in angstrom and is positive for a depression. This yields -1.9 angstrom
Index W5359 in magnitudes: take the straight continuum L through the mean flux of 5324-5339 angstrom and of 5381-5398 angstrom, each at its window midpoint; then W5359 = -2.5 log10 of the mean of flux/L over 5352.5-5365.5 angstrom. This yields -0.095 mag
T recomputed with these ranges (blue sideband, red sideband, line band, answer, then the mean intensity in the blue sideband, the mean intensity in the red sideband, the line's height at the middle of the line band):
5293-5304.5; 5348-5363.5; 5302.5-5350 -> 0.7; 13.7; 14.8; 14.2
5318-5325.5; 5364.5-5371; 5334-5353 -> -0.6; 13.3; 13.8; 13.5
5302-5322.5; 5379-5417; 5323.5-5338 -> 1.2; 14.6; 13.7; 14.4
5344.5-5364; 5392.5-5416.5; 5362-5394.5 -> 0.3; 14.6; 13.5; 14.1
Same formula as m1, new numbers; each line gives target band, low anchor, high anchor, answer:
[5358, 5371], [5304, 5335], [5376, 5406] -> -0.3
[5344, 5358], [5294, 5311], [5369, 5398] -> -0.5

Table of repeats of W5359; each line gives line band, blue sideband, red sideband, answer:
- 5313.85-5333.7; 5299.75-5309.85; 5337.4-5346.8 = 0.06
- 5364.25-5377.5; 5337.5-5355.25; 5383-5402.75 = 0.00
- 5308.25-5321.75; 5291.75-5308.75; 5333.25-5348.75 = -0.03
